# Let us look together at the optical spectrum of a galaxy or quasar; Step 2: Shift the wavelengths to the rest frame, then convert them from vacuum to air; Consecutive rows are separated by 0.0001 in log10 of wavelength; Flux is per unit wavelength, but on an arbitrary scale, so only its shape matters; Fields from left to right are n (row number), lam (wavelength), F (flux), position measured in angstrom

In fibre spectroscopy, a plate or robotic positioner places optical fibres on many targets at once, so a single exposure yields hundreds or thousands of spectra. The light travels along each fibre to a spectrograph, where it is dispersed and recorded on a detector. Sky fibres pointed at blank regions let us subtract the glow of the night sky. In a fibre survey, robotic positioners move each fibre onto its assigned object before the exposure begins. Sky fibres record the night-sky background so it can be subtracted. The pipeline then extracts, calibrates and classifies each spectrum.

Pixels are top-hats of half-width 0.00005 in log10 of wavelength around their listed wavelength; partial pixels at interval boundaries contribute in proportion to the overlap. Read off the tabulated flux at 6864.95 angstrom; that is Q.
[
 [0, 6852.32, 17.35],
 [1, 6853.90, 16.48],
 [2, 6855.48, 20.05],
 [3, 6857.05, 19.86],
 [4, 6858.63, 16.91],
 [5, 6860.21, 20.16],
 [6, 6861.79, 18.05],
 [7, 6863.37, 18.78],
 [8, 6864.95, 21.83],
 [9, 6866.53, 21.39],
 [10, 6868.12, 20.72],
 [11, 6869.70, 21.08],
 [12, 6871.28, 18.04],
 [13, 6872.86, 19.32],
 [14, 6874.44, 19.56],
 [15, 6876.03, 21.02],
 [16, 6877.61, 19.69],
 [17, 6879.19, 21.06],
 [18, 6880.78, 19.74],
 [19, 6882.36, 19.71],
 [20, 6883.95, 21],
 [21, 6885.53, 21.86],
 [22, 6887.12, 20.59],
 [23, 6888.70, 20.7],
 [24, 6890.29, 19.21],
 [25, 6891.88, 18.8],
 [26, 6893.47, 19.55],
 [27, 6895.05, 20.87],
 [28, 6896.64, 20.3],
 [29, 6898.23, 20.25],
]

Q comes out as 21.83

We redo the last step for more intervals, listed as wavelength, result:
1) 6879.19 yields 21.06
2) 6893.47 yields 19.55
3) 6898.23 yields 20.25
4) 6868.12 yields 20.72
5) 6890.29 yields 19.21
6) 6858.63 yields 16.91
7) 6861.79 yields 18.05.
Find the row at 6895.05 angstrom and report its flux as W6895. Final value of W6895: 20.87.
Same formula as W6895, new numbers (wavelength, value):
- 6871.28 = 18.04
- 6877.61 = 19.69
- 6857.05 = 19.86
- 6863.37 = 18.78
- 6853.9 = 16.48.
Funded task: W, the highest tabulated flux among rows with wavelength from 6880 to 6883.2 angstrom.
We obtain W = 19.74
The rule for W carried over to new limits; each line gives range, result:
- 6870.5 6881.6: 21.06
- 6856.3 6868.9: 21.83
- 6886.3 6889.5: 20.7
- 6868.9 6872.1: 21.08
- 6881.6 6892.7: 21.86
